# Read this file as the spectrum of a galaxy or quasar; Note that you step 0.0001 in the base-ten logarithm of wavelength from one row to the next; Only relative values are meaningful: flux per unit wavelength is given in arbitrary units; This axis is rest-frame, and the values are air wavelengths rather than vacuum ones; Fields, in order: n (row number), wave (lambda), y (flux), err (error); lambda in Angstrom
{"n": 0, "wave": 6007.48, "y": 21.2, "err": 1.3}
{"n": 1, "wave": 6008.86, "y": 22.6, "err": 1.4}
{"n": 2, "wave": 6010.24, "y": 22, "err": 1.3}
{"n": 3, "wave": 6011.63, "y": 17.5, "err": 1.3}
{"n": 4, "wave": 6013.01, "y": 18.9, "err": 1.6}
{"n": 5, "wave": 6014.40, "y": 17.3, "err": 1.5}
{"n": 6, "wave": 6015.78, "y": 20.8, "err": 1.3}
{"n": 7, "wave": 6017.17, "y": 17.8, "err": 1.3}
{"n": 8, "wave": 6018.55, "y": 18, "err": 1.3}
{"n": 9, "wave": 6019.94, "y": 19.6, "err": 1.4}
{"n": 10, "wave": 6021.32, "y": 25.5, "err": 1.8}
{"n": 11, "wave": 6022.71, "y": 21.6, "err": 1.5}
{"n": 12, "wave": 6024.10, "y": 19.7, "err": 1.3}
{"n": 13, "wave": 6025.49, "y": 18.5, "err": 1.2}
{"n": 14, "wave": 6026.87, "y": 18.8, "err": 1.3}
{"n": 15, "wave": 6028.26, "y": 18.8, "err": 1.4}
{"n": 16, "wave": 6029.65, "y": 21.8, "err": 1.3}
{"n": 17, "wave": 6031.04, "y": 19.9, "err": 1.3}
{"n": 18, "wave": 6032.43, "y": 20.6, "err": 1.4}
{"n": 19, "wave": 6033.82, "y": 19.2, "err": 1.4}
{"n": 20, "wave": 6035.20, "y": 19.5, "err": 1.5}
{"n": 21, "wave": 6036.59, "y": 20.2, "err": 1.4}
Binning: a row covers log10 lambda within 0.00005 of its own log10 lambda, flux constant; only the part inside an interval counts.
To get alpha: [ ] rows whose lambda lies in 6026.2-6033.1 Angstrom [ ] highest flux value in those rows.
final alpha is 21.8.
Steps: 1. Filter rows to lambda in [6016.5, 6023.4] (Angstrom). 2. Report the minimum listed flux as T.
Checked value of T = 17.8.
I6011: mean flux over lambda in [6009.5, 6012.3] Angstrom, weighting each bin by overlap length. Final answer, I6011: 19.8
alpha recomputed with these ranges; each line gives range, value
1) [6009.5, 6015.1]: 22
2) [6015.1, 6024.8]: 25.5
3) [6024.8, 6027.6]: 18.8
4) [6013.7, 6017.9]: 20.8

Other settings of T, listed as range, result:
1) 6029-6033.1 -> 19.9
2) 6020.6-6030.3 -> 18.5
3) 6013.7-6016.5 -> 17.3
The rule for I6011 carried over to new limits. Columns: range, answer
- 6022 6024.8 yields 20.6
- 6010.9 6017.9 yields 18.5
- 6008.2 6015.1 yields 19.7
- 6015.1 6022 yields 20.3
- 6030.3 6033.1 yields 20.3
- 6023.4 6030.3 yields 19.5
